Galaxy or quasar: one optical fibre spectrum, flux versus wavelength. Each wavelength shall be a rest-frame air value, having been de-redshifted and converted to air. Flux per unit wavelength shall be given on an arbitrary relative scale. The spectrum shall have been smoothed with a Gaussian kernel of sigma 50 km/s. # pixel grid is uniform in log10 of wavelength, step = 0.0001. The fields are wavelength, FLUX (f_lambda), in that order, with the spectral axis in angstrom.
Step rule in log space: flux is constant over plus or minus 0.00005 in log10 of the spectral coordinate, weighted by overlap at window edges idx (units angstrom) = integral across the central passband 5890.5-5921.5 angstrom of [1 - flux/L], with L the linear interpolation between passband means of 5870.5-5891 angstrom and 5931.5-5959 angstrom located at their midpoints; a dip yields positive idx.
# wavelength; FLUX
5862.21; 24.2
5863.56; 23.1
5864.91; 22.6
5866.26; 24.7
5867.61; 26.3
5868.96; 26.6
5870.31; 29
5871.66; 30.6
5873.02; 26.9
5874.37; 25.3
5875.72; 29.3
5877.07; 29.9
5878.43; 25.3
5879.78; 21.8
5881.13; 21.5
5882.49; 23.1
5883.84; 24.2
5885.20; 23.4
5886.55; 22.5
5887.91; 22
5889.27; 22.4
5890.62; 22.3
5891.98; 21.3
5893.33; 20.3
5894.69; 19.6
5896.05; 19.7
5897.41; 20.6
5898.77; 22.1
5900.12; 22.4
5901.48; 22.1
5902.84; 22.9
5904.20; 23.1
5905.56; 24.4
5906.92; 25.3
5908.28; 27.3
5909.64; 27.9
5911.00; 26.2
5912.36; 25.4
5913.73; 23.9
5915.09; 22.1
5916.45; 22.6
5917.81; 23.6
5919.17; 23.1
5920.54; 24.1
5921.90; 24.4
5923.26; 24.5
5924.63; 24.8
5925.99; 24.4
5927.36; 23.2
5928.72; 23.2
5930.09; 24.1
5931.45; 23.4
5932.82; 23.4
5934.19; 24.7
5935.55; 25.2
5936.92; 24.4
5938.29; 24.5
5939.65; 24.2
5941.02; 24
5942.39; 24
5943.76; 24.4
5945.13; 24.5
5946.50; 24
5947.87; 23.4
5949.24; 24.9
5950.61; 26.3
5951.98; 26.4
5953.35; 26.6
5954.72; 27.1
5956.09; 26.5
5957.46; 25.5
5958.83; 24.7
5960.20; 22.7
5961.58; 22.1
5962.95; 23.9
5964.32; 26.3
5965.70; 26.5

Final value 2.1 angstrom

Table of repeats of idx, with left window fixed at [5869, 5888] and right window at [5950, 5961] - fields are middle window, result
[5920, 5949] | 1.68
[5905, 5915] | 0.00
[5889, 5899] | 1.80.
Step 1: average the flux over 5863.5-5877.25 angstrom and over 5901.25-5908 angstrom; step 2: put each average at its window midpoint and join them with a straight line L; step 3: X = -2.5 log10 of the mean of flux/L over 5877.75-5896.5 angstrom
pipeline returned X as 0.150 mag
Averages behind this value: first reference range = 26.8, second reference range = 23.9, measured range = 22.1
